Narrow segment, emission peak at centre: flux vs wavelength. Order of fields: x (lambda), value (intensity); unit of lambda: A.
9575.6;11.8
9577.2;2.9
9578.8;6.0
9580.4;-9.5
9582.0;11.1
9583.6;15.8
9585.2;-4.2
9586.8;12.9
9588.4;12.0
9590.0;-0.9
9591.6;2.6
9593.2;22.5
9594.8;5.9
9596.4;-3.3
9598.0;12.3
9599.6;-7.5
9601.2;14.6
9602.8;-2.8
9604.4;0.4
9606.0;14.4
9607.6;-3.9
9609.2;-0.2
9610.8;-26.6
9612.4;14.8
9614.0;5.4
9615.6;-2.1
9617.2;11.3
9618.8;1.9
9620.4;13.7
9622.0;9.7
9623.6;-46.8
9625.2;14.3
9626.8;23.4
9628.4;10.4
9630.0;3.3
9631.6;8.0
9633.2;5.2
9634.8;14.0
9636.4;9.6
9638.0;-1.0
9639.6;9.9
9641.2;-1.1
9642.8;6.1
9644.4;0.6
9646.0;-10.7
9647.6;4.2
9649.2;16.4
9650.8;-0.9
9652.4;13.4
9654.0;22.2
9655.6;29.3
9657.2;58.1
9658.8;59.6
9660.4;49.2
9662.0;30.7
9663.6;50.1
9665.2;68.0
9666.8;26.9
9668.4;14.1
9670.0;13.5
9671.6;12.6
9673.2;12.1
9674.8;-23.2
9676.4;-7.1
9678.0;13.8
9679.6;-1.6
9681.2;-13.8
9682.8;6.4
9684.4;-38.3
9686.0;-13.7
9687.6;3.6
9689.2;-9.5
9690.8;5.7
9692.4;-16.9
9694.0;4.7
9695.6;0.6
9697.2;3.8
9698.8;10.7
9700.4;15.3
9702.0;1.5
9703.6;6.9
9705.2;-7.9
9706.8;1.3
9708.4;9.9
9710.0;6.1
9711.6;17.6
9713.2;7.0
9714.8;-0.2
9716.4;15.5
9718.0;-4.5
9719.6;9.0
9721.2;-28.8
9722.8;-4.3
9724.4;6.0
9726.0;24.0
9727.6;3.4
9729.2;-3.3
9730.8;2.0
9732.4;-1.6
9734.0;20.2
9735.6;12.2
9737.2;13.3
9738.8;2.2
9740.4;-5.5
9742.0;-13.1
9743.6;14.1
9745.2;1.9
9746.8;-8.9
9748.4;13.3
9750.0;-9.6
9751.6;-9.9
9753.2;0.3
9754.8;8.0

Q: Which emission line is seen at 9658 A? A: [O II] 3727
